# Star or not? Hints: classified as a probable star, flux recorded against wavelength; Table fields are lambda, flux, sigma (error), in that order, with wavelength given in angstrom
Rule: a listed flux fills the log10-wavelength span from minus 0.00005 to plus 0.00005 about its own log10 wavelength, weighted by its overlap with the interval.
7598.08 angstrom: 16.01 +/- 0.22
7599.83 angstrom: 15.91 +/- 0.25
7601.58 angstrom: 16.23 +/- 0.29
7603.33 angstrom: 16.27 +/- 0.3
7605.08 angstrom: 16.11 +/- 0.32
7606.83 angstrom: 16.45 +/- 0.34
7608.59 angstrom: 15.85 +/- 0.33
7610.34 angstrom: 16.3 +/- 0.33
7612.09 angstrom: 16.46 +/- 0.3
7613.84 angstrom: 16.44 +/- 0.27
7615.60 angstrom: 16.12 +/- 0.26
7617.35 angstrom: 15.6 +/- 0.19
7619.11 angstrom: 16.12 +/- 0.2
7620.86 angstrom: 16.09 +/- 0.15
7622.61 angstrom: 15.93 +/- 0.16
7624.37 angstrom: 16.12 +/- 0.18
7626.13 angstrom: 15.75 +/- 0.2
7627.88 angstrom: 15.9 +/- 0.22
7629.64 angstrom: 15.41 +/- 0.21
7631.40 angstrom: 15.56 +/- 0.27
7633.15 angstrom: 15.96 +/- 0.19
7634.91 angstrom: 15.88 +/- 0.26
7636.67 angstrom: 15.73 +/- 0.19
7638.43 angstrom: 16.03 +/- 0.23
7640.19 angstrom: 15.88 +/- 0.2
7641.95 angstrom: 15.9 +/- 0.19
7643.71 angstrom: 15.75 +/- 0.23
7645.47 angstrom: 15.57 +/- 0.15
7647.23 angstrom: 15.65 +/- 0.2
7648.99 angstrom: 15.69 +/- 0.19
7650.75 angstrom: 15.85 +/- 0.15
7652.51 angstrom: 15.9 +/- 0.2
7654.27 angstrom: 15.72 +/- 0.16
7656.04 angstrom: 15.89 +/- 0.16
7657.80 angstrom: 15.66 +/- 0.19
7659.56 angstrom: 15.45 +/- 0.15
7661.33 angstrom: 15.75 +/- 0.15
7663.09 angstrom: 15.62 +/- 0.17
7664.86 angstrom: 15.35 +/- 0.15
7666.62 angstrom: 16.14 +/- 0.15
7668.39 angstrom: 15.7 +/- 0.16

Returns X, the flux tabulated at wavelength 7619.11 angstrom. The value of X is 16.12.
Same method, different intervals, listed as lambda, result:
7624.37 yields 16.12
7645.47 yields 15.57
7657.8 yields 15.66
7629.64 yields 15.41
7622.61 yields 15.93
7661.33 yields 15.75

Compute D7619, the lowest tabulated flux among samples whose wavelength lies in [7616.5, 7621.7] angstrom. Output 15.6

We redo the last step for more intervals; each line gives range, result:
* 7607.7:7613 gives 15.85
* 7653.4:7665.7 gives 15.35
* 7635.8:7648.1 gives 15.57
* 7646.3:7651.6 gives 15.65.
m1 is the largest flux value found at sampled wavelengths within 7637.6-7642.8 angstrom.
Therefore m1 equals 16.03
